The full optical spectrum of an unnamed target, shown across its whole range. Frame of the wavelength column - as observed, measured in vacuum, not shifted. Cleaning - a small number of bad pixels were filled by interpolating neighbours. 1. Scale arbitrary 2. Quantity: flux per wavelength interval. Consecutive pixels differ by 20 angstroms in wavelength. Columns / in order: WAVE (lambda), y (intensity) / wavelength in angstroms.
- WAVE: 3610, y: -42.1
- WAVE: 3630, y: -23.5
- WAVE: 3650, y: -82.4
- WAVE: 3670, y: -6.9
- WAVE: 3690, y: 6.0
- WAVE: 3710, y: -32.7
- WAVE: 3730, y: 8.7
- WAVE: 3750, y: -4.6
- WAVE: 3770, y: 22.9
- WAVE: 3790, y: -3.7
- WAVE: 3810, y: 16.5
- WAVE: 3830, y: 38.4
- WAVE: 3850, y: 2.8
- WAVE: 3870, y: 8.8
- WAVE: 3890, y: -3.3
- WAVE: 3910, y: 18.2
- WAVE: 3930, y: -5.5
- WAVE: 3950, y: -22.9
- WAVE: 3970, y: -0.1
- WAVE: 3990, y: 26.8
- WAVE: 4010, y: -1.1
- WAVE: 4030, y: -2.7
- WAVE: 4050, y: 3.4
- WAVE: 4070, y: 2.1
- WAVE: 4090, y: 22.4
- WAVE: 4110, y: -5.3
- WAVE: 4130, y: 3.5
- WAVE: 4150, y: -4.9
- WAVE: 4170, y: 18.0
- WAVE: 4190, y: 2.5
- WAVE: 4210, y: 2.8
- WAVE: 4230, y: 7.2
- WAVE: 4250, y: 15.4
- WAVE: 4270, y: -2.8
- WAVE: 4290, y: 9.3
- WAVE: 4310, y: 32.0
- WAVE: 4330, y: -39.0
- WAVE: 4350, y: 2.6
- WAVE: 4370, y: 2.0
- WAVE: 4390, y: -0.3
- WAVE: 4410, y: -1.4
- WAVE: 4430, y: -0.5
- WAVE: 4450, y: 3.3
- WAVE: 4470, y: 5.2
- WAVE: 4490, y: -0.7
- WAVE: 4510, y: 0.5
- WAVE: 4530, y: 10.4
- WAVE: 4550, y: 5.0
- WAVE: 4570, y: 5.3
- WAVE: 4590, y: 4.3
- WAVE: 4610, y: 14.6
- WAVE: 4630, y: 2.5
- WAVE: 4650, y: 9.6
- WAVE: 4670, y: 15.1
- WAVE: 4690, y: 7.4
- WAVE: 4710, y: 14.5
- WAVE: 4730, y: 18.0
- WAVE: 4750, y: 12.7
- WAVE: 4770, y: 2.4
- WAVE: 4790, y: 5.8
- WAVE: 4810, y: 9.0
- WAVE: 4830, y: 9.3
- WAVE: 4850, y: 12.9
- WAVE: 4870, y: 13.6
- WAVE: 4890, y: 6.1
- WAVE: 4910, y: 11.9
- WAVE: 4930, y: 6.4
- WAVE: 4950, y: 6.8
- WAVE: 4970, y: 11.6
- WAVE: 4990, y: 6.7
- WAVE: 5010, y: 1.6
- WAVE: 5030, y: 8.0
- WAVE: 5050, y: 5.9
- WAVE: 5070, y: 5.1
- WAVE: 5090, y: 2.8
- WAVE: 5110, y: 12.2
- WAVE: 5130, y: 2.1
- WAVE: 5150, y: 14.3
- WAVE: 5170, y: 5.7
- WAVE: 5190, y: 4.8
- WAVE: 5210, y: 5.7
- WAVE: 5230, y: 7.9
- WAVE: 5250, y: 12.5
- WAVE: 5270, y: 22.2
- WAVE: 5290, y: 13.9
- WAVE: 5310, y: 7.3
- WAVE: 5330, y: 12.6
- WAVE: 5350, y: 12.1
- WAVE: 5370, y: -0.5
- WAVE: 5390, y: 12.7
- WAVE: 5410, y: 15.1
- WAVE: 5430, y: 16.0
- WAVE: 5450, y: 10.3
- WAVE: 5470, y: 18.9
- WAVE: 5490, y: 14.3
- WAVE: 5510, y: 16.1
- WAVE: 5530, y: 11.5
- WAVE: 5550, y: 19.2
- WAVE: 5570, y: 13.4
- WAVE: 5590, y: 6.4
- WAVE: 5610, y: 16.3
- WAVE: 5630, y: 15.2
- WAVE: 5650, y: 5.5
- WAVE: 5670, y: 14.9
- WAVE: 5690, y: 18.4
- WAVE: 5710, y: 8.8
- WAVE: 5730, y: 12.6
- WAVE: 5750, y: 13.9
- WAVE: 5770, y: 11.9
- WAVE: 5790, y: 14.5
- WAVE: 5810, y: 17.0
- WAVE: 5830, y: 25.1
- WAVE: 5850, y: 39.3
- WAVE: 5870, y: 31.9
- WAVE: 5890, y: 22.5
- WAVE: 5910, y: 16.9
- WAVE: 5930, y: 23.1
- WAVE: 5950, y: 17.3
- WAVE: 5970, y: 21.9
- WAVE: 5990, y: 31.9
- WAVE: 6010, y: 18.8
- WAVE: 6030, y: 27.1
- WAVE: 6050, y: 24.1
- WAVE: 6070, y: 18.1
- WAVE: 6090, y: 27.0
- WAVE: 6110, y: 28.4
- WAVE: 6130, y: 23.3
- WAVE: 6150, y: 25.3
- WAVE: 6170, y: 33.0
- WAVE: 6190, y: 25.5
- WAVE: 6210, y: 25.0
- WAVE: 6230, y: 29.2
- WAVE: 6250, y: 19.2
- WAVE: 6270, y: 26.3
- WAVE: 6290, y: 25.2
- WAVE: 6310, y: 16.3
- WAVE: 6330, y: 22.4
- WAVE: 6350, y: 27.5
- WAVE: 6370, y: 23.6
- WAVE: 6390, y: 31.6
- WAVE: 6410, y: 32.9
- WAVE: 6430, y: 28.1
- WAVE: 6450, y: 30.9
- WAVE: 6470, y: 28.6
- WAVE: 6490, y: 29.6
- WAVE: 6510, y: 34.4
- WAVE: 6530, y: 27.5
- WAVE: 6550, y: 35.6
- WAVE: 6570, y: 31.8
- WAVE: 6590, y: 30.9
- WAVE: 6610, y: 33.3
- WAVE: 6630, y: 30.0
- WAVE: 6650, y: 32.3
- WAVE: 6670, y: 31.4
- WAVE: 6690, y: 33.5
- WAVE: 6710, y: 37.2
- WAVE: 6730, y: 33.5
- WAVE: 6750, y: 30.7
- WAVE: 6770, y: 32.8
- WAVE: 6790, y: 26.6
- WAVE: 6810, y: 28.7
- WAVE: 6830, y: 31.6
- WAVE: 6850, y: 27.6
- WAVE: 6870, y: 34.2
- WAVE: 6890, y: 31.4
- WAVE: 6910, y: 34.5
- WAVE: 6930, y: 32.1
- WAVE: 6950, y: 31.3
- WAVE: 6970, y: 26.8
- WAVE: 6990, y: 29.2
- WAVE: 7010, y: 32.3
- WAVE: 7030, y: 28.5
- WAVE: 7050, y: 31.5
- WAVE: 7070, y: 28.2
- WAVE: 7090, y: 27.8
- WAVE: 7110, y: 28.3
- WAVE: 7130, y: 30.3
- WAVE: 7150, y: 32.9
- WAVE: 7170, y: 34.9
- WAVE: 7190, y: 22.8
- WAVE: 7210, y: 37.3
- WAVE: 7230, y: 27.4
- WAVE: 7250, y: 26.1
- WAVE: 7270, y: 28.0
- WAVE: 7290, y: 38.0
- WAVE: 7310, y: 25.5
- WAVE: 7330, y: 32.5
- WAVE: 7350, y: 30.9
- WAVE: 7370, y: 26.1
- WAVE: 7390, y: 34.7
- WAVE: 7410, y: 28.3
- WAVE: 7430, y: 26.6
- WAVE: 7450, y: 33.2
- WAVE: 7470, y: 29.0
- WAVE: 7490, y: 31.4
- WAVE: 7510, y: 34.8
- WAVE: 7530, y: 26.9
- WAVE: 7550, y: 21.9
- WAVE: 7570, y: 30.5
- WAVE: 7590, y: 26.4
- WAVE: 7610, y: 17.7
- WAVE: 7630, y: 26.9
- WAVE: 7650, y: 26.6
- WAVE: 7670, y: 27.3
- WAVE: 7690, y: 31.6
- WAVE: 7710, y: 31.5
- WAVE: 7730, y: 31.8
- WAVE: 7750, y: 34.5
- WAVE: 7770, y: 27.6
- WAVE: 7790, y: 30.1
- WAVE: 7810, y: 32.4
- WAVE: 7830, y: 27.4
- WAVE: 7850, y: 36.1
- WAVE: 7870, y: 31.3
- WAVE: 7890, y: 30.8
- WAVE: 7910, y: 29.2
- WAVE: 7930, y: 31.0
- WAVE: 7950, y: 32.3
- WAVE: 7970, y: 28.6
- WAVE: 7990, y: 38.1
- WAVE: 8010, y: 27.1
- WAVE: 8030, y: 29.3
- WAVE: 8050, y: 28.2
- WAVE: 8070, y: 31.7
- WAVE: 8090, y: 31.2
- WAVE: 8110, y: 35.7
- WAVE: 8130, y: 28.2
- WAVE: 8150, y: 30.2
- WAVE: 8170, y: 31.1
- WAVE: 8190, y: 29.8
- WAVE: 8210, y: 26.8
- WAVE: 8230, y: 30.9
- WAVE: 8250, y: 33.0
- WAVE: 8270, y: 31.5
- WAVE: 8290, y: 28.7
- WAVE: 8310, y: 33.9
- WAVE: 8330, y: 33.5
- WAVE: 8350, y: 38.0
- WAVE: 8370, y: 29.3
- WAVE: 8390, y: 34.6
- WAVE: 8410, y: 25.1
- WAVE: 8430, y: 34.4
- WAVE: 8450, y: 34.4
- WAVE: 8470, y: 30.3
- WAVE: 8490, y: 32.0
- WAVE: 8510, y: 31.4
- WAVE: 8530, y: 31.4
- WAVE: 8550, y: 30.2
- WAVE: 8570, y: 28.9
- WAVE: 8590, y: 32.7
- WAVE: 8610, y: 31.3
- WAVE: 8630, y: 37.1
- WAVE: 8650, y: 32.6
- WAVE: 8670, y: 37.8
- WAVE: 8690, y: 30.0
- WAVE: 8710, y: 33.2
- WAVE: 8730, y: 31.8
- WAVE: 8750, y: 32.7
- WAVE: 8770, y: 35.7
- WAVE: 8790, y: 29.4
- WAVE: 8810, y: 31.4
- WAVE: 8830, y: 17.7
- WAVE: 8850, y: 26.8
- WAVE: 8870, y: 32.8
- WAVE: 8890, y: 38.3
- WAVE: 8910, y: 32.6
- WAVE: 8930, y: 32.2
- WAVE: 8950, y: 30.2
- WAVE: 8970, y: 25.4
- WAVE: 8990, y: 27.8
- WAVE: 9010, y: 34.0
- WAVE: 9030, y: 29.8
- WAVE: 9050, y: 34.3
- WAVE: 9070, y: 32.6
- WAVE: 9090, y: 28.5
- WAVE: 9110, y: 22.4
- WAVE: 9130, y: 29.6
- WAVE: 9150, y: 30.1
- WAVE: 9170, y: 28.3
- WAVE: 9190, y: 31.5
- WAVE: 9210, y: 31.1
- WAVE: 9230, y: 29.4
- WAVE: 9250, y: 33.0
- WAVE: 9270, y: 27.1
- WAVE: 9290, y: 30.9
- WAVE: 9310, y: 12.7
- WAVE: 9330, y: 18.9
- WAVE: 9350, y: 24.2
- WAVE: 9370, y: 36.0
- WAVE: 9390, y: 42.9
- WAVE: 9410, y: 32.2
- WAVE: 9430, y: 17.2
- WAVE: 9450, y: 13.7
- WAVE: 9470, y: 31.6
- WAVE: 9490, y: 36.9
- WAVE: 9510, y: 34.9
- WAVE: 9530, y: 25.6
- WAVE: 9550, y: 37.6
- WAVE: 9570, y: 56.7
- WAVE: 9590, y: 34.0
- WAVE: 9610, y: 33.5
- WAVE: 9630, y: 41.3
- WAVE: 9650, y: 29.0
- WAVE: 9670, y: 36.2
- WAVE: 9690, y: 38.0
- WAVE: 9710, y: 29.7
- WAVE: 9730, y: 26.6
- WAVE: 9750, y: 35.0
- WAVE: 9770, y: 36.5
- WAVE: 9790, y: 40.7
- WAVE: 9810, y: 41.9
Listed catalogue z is 0.45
